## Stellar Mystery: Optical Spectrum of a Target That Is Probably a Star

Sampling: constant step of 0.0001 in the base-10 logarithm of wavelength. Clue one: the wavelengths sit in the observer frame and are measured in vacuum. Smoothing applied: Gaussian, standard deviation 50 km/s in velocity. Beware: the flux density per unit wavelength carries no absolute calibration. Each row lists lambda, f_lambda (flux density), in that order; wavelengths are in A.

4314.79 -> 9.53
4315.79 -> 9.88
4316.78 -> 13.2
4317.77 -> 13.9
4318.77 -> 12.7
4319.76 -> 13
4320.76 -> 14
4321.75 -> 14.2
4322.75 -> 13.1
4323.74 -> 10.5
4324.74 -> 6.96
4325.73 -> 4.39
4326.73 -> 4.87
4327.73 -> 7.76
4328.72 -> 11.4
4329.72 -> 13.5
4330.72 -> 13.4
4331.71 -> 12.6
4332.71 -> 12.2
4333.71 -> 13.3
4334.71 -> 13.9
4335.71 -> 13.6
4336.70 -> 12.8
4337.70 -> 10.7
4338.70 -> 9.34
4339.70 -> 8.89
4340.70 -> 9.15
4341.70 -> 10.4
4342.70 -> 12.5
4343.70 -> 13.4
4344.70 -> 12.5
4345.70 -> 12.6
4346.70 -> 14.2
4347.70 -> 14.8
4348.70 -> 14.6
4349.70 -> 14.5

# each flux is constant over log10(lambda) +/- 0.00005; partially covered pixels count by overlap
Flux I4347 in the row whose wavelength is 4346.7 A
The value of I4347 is 14.2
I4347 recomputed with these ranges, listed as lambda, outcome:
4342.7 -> 12.5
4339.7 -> 8.89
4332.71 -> 12.2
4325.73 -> 4.39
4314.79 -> 9.53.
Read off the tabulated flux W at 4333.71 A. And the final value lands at 13.3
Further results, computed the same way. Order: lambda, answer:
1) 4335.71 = 13.6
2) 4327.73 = 7.76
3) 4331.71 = 12.6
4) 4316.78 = 13.2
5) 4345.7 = 12.6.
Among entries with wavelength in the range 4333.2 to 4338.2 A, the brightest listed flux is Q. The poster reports 13.9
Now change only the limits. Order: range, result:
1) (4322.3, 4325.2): 13.1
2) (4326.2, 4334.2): 13.5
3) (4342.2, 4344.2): 13.4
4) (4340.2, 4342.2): 10.4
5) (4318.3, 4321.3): 14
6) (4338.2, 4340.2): 9.34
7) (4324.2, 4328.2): 7.76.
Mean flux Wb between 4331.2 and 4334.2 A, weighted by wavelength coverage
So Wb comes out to 12.7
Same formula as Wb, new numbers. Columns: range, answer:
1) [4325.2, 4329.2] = 7.09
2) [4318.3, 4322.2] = 13.5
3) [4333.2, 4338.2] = 12.9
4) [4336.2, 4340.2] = 10.5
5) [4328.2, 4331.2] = 12.7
